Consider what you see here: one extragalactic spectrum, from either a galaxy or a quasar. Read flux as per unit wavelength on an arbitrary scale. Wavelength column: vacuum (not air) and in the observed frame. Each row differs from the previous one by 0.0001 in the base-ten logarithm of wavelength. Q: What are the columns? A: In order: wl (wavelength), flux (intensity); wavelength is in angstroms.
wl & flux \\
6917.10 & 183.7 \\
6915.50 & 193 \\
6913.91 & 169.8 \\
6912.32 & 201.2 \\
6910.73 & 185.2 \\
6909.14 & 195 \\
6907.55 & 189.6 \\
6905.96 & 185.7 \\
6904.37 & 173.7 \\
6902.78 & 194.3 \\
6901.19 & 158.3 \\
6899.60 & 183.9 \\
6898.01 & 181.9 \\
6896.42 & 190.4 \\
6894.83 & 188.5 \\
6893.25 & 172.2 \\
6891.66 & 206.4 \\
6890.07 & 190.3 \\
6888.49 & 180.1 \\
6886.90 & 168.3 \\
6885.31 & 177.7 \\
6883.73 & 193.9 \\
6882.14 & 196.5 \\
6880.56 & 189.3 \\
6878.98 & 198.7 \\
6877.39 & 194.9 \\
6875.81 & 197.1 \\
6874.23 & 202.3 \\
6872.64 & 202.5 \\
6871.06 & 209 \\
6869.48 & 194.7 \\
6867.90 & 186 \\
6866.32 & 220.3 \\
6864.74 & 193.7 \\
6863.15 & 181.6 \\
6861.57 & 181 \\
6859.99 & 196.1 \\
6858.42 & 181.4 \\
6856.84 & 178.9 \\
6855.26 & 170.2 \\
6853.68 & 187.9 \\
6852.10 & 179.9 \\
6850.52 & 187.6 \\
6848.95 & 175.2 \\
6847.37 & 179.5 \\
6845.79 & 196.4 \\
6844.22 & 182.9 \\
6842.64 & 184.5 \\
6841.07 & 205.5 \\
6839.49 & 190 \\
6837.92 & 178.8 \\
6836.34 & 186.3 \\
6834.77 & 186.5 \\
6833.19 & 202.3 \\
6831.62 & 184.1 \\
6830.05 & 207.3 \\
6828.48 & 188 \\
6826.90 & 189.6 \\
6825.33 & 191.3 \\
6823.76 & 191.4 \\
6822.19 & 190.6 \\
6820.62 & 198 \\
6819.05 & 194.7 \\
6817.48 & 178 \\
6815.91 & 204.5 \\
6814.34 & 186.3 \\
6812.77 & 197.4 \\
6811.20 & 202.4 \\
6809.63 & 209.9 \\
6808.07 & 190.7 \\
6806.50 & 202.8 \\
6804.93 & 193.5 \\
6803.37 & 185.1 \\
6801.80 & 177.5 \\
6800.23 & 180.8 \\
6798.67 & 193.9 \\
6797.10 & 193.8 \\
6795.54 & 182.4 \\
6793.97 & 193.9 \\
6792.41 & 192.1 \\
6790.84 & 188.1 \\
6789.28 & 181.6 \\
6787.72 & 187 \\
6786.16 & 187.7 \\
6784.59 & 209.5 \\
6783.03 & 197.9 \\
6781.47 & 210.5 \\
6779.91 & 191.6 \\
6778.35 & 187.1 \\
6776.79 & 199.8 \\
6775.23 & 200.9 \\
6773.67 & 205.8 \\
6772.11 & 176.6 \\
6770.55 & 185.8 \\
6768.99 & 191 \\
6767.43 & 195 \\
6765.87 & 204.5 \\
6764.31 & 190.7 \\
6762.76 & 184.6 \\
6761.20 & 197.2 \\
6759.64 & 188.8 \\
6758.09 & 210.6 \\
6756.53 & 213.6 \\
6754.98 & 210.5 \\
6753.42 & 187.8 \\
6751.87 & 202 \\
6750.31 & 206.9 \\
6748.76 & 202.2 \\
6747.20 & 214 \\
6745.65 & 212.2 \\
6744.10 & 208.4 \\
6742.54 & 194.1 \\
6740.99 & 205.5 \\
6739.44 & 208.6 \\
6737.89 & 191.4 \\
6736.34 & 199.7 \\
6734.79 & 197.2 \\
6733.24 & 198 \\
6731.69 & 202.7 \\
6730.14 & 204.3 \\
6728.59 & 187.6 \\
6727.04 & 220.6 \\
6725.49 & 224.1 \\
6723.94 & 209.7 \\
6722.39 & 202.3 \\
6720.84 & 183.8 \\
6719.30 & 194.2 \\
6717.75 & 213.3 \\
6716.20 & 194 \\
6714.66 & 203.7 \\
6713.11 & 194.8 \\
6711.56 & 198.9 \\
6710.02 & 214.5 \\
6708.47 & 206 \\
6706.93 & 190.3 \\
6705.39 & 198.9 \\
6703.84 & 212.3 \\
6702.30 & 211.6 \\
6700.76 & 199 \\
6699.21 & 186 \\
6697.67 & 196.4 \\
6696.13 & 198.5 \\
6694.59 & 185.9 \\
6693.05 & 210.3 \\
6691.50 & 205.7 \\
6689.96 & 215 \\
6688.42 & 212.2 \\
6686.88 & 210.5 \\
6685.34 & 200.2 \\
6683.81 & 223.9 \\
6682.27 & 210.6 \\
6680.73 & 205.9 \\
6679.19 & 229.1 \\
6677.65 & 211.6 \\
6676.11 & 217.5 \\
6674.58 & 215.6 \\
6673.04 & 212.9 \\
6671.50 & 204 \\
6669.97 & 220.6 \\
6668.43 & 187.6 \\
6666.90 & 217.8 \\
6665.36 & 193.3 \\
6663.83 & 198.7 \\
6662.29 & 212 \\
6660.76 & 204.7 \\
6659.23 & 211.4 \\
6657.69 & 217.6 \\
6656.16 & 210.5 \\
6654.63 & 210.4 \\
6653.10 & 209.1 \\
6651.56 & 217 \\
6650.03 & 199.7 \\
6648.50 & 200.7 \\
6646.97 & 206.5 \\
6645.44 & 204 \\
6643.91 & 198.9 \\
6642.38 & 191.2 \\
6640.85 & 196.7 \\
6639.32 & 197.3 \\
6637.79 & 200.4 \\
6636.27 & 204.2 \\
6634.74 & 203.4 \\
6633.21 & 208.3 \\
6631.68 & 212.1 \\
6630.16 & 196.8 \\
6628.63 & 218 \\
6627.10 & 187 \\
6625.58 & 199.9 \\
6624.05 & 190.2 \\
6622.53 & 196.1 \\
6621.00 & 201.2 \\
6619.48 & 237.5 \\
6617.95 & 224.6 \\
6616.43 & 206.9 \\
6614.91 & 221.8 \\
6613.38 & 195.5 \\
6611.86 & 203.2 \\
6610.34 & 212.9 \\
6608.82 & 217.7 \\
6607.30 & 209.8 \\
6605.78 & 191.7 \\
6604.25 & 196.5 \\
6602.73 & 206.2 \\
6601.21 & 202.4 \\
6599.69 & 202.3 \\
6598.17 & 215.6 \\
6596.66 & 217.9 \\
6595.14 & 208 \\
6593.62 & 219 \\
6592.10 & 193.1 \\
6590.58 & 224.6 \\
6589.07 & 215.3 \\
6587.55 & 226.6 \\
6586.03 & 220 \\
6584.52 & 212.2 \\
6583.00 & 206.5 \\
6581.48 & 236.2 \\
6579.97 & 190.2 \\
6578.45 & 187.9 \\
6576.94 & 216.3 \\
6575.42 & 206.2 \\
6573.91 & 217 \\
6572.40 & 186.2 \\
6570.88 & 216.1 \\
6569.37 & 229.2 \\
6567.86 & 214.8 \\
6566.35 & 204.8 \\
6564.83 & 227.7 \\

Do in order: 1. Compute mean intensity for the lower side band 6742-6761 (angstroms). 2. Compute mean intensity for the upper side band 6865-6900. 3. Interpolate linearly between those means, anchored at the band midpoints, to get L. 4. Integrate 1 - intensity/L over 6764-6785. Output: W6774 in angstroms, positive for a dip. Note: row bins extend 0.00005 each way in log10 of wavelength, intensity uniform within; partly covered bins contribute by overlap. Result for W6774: 0.62 angstroms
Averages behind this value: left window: 204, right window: 192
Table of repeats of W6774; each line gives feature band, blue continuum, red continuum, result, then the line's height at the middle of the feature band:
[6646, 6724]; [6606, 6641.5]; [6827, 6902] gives -1.61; 202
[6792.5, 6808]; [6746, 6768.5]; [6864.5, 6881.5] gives 0.82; 200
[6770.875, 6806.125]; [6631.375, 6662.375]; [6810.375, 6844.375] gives 0.56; 195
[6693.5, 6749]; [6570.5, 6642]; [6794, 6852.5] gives -0.94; 199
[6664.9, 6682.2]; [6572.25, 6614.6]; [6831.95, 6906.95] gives -0.68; 203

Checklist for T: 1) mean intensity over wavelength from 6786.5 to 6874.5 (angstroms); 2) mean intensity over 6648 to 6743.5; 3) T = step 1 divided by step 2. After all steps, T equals 0.93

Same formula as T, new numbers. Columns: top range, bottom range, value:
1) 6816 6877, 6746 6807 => 0.98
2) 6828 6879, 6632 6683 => 0.92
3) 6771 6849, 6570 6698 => 0.92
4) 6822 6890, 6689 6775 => 0.94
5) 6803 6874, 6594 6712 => 0.93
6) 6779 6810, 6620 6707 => 0.94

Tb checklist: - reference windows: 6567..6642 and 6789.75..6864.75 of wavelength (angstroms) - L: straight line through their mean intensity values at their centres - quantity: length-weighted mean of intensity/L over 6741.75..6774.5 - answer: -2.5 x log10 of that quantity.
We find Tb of -0.022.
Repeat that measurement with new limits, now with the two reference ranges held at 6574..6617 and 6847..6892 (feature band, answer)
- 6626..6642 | 0.02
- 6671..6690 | -0.05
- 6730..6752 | -0.02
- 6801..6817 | 0.00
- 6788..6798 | 0.04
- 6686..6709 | 0.00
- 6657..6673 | -0.01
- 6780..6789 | -0.01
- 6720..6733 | -0.02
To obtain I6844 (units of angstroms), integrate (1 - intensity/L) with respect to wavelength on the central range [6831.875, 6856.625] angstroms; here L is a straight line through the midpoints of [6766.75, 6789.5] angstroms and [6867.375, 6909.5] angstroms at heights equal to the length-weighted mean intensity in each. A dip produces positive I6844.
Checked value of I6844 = 0.6 angstroms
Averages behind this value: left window 194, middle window 186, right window 189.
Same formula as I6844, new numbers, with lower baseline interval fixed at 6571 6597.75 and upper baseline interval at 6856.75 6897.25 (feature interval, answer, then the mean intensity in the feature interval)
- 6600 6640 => 0.61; 205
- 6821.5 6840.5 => 0.37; 191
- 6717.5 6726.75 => -0.14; 205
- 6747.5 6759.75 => -0.27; 204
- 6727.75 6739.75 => 0.15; 198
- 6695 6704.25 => 0.17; 200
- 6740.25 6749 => -0.26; 206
